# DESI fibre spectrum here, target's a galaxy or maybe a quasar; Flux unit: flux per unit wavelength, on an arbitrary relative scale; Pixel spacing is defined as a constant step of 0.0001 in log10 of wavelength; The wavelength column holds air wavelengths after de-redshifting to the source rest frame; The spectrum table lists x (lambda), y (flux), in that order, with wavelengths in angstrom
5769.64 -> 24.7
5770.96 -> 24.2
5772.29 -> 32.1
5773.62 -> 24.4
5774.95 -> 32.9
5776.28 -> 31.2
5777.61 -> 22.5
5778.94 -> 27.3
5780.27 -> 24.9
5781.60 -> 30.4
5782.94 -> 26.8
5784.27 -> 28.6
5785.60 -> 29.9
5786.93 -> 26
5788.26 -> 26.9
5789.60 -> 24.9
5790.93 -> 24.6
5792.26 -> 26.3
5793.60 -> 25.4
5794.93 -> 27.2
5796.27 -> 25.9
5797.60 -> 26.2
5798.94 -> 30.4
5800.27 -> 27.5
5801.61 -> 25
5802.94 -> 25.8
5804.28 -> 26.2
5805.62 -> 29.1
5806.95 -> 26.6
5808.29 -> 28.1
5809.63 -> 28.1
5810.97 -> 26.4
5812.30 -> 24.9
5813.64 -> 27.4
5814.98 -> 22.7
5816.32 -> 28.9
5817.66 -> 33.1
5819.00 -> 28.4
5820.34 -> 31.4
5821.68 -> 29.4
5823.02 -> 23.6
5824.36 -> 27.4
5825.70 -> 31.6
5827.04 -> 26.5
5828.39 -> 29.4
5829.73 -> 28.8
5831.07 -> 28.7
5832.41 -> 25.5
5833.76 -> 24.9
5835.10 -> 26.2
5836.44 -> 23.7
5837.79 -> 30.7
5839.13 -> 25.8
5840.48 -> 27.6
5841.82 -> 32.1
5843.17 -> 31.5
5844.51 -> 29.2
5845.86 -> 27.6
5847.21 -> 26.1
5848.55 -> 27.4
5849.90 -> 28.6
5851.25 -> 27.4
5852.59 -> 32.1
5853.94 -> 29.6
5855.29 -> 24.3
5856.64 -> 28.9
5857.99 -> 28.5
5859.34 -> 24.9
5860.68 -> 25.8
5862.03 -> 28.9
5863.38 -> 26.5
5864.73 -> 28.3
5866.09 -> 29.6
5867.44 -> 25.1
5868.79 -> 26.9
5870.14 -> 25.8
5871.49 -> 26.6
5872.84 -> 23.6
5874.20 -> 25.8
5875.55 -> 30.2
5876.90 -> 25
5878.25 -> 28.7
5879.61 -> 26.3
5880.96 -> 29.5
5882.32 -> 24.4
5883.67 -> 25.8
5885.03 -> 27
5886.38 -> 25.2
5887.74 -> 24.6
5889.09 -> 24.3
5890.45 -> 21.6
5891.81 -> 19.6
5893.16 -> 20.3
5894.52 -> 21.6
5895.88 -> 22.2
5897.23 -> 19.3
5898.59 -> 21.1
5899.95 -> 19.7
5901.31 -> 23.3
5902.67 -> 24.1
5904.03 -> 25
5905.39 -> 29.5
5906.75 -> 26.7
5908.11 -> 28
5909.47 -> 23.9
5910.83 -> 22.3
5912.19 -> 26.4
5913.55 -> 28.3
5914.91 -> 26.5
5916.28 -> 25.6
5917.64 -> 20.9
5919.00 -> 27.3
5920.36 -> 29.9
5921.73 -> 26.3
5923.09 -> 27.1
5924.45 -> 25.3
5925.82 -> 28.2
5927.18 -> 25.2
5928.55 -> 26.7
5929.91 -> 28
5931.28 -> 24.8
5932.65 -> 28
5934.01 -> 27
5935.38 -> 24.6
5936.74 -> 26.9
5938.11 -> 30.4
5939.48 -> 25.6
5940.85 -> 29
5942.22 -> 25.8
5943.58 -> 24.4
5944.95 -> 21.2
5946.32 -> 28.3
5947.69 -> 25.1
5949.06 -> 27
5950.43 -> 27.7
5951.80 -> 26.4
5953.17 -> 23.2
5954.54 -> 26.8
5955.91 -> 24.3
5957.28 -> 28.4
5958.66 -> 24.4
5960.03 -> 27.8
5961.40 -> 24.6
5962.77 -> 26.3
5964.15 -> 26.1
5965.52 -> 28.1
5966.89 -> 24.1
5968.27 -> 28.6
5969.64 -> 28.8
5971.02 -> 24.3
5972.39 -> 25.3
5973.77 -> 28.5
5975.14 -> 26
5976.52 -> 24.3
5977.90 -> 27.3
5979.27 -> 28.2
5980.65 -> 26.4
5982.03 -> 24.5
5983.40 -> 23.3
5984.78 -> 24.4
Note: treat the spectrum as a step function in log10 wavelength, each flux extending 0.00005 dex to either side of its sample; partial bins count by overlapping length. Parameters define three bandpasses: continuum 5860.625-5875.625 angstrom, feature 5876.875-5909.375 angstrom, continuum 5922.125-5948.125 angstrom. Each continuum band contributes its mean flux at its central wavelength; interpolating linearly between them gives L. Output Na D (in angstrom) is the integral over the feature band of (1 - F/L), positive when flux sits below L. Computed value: 2.9 angstrom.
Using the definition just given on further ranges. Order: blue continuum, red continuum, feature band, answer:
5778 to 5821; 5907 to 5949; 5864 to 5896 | 1.5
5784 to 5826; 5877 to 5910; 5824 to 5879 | -4.1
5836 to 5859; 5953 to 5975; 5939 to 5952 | 0.3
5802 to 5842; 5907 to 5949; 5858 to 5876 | 0.1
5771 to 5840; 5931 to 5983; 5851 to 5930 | 3.0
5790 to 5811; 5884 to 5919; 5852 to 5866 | -1.5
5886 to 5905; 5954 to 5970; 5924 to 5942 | -1.6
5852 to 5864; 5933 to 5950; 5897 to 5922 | 1.7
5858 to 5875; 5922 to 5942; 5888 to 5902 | 2.8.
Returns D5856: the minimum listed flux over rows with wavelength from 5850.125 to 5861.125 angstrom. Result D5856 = 24.3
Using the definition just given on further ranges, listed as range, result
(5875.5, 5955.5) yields 19.3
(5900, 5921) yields 20.9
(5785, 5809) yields 24.6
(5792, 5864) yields 22.7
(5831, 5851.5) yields 23.7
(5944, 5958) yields 21.2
